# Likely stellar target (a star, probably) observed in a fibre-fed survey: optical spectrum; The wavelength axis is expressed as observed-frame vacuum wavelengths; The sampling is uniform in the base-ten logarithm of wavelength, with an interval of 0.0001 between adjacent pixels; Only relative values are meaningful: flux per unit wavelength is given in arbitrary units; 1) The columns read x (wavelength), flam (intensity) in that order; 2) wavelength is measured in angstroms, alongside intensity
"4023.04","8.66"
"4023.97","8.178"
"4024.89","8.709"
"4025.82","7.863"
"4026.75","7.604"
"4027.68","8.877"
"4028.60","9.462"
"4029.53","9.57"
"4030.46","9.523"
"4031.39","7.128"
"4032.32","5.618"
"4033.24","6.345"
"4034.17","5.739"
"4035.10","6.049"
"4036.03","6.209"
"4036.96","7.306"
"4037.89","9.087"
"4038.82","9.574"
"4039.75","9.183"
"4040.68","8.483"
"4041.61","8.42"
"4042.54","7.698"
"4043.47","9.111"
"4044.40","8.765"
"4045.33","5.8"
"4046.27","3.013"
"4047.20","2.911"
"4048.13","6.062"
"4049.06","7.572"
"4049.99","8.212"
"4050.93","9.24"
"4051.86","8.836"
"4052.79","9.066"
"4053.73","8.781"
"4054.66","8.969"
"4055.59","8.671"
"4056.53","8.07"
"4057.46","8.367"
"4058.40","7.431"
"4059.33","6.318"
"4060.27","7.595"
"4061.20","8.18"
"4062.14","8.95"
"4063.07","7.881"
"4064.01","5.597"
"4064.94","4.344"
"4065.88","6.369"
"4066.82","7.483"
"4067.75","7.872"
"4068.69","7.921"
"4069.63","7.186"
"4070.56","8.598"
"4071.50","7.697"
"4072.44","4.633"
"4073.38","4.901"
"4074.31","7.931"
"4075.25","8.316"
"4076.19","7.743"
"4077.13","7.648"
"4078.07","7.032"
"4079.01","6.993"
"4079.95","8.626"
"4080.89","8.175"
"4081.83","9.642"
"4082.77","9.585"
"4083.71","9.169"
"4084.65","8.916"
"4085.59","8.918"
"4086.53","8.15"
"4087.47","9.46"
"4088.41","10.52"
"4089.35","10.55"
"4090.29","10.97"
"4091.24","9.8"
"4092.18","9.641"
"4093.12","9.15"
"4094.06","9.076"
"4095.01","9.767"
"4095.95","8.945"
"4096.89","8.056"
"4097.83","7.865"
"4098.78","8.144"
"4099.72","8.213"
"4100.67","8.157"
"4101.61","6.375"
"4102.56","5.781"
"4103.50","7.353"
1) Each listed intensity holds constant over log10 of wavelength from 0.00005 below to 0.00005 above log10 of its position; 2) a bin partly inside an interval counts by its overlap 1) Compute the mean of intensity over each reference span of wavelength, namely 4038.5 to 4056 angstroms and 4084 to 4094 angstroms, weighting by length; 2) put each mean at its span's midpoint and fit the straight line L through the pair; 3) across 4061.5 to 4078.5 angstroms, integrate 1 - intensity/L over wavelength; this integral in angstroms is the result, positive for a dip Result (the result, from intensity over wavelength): 3.18 angstroms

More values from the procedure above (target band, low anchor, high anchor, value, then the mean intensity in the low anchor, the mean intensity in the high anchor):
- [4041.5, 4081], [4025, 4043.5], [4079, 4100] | 5.1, 7.93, 9.11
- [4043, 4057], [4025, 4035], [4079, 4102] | 1.1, 7.74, 8.96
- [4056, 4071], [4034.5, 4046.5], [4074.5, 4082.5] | 1.0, 7.66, 8.05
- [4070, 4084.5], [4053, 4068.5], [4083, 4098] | 1.3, 7.58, 9.35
